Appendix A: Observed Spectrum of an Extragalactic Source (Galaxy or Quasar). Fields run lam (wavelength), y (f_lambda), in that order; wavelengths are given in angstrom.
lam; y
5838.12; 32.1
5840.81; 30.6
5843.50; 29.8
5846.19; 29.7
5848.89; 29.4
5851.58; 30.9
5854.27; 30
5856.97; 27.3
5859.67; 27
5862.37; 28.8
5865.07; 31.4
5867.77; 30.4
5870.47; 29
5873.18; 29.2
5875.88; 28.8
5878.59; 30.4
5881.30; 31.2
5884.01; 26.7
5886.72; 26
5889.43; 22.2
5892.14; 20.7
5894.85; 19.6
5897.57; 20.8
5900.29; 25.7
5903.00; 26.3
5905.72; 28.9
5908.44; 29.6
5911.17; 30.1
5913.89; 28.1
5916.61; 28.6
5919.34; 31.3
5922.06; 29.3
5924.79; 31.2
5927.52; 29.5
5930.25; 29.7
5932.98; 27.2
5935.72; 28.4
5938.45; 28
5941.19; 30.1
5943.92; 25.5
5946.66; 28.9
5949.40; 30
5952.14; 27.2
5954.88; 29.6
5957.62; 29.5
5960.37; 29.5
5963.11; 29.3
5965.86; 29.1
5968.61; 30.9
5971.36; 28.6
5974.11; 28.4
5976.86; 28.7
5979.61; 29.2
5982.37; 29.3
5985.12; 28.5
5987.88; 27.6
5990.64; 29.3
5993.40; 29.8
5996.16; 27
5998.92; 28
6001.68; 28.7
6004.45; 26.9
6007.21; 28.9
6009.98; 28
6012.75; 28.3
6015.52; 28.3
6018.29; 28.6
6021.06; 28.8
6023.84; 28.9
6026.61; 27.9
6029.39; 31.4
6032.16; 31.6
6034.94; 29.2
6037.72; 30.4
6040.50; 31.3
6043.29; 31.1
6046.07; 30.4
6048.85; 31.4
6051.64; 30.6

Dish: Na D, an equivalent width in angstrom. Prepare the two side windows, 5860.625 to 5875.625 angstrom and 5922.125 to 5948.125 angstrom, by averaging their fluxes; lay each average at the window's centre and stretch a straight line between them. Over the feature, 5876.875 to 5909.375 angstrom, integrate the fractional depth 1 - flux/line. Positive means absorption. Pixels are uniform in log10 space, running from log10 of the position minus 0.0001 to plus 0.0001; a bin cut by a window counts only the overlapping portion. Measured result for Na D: 4.0 angstrom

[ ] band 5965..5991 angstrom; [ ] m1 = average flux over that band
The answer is 28.9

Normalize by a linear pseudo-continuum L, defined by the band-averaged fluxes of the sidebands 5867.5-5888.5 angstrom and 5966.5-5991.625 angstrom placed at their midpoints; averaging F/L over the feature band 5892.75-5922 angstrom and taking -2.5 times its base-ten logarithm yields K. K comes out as 0.08 mag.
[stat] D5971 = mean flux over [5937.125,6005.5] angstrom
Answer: 28.7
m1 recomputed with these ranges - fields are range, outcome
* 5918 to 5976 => 29.1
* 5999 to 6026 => 28.3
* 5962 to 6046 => 29.1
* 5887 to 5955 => 27.4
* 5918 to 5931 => 30.2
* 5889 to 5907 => 23.5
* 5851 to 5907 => 27.1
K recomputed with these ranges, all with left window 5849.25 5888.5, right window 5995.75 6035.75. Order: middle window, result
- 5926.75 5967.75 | 0.00 mag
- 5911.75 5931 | -0.03 mag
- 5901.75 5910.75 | 0.02 mag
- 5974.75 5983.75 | -0.01 mag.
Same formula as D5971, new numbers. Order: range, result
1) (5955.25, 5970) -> 29.6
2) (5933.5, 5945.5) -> 28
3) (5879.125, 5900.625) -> 24.3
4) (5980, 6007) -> 28.4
